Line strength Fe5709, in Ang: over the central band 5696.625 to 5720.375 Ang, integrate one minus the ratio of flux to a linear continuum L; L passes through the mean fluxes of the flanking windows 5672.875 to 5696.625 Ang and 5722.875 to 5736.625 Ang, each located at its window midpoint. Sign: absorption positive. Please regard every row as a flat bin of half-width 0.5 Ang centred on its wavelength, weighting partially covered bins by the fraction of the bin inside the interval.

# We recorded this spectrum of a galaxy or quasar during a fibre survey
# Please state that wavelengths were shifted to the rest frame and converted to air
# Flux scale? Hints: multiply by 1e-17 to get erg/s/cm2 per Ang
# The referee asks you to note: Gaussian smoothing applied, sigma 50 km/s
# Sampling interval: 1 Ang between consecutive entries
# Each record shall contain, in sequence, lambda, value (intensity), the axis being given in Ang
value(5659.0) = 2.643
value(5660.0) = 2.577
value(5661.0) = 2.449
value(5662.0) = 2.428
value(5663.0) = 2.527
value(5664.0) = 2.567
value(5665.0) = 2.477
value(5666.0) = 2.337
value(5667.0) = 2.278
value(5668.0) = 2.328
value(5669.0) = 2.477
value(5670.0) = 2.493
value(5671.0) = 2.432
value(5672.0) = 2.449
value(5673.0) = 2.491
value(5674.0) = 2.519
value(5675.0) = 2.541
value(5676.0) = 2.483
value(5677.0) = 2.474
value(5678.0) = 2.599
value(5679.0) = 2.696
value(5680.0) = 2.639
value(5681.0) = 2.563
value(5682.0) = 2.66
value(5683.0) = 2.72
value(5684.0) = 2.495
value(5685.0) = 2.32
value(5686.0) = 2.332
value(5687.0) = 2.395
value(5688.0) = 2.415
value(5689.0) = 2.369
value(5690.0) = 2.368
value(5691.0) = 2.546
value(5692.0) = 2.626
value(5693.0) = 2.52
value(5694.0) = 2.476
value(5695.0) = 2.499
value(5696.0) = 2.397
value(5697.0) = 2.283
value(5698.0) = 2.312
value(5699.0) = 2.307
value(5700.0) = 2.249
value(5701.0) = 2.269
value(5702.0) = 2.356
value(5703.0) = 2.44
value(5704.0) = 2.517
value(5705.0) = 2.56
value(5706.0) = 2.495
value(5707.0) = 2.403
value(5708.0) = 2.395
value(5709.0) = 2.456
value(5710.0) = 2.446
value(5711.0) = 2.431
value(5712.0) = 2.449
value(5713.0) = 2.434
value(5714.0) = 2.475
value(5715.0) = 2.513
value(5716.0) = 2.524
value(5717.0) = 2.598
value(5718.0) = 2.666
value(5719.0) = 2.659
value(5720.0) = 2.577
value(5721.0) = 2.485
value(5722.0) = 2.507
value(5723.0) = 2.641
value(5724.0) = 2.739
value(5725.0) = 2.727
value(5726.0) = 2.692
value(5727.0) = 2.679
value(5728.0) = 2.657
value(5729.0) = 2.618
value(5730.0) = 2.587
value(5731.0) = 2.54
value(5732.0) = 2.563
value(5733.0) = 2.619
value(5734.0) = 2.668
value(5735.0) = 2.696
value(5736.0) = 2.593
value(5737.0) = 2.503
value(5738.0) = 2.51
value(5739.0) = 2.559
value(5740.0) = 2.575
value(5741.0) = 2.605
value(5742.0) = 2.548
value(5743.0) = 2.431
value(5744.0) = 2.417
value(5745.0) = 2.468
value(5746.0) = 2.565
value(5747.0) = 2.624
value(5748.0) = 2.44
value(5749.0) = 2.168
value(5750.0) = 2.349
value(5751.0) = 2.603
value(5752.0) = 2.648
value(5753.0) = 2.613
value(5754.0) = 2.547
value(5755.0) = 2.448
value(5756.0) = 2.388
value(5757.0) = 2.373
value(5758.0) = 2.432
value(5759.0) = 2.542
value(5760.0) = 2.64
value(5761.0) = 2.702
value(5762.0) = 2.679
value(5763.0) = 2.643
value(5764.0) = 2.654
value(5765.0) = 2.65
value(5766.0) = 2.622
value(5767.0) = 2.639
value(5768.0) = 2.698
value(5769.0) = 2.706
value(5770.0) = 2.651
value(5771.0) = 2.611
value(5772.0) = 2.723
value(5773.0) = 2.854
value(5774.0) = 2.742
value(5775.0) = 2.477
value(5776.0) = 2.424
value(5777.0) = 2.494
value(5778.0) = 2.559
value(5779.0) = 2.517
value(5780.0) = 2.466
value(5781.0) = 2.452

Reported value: 1.2 Ang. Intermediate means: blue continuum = 2.51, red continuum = 2.64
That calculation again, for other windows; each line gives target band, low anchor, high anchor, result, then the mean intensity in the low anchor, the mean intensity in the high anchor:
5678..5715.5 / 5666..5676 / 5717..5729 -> 1.19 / 2.44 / 2.64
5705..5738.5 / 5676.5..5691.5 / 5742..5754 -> -0.88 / 2.51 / 2.49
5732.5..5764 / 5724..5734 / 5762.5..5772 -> 1.31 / 2.64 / 2.66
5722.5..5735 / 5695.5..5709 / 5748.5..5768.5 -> -0.92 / 2.39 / 2.55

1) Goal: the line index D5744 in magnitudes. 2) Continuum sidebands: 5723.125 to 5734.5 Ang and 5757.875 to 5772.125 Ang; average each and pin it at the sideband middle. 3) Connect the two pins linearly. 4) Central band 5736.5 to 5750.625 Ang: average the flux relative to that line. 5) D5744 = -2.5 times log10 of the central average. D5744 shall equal 0.07 mag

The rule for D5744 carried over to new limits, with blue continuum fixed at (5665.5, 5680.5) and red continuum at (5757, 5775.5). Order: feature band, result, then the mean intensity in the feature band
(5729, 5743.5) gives 0.01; 2.57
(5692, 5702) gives 0.06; 2.38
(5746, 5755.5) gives 0.05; 2.5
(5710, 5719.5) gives 0.01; 2.52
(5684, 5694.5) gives 0.03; 2.44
